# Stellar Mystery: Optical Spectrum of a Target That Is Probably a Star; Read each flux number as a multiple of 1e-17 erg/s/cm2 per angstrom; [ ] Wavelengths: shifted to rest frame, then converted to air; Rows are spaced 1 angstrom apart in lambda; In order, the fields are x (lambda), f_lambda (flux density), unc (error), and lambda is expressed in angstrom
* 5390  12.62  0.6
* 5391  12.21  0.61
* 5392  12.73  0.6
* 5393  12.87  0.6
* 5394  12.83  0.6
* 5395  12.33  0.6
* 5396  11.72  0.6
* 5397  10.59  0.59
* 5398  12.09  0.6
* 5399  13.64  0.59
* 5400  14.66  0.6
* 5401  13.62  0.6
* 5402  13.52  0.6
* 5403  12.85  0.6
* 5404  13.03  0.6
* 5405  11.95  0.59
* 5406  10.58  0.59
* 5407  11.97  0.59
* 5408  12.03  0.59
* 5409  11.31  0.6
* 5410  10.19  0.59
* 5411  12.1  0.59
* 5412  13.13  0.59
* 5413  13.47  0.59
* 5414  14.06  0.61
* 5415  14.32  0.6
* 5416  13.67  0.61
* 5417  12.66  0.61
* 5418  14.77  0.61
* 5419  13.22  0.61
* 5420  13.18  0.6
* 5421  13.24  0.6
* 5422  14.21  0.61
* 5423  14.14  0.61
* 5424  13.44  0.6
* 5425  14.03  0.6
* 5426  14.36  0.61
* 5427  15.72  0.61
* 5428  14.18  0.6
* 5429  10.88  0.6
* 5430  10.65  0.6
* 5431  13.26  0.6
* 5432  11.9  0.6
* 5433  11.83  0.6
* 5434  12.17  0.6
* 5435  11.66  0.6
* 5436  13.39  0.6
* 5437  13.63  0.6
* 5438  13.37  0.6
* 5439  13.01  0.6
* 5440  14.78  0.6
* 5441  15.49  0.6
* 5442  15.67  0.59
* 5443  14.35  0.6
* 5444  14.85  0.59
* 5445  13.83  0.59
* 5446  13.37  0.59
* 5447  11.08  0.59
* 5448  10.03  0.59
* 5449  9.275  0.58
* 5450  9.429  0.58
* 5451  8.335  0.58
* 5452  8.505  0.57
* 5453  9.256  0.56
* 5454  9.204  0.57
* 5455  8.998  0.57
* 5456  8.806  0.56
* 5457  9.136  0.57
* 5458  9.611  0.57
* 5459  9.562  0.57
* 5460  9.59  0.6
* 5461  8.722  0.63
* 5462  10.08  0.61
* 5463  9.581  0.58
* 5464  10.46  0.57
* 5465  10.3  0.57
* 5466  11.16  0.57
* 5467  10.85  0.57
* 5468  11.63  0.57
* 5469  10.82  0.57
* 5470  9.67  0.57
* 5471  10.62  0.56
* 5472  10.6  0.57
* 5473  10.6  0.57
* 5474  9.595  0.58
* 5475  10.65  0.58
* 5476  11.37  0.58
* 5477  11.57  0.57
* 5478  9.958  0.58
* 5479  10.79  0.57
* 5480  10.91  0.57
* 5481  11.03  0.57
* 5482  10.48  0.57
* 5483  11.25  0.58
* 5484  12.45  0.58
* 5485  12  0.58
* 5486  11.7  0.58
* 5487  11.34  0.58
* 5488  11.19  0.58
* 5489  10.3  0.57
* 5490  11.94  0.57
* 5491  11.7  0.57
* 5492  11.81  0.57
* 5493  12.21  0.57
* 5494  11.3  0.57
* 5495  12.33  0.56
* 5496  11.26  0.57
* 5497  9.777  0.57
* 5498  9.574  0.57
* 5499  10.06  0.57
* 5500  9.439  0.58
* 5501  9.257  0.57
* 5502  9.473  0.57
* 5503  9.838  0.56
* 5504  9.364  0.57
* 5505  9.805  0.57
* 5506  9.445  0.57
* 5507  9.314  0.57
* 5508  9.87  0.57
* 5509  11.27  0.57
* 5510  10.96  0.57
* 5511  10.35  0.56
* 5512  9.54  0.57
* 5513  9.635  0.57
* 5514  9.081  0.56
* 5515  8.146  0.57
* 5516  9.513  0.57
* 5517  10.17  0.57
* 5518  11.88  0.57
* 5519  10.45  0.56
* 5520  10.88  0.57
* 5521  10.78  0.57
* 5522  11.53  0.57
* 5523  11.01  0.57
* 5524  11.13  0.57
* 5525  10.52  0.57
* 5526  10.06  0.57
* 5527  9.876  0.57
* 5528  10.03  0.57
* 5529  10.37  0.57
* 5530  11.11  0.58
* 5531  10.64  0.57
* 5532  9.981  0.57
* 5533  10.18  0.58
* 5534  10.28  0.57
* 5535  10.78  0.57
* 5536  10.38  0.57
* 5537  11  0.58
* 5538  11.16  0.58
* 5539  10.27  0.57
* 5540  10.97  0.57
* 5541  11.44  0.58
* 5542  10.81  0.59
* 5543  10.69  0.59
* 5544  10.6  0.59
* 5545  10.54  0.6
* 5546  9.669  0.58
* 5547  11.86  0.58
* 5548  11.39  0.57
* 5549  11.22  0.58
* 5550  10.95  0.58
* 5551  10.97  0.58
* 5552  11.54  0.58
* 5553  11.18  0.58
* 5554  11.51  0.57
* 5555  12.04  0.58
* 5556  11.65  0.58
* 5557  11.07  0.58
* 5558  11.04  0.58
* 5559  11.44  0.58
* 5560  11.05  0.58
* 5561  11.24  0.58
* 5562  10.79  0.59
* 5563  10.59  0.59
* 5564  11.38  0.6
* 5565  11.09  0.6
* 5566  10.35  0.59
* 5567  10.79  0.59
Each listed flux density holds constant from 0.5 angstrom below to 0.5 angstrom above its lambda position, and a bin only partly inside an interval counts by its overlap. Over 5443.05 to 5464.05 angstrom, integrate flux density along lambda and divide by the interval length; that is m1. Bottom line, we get 10.2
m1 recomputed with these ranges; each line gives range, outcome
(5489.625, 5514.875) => 10.3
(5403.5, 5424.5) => 12.9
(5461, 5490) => 10.8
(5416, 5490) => 11.6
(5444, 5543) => 10.5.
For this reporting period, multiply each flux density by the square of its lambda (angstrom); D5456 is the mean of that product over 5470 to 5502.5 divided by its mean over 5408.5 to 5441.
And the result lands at 0.85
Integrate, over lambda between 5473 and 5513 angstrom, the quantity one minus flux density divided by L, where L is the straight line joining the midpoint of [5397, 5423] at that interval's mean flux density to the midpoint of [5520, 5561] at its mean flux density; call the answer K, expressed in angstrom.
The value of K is 3.3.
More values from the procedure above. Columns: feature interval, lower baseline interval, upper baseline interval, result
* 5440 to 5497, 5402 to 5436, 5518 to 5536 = 4.14 angstrom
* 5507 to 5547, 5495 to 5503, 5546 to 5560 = 0.81 angstrom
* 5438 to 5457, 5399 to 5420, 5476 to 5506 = 0.62 angstrom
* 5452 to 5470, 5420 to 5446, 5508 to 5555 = 4.05 angstrom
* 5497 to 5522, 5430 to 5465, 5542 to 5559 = 2.80 angstrom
